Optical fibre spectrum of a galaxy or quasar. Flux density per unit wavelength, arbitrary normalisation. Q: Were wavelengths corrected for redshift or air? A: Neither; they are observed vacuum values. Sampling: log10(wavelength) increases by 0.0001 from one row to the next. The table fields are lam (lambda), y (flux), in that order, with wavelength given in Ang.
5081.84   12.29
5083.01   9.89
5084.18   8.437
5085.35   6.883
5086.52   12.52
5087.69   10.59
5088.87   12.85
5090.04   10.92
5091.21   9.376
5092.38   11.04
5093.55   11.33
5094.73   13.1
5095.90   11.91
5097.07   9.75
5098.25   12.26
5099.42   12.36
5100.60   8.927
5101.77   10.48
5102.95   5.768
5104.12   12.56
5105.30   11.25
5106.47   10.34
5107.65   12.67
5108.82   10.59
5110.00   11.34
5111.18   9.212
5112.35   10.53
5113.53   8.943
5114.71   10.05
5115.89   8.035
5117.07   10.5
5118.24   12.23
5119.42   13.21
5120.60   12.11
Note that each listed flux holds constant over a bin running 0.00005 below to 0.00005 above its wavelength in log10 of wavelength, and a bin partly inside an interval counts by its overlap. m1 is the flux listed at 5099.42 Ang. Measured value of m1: 12.36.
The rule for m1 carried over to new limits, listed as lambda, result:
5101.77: 10.48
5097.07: 9.75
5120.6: 12.11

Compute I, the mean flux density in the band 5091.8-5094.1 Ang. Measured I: 11.2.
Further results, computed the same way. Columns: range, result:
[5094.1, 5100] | 11.9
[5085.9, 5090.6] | 11.7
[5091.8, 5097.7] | 11.4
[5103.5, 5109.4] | 11.5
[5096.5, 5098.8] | 11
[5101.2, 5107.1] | 10.1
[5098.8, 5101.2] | 10.7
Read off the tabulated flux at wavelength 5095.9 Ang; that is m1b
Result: 11.91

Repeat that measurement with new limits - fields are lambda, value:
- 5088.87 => 12.85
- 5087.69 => 10.59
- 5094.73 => 13.1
